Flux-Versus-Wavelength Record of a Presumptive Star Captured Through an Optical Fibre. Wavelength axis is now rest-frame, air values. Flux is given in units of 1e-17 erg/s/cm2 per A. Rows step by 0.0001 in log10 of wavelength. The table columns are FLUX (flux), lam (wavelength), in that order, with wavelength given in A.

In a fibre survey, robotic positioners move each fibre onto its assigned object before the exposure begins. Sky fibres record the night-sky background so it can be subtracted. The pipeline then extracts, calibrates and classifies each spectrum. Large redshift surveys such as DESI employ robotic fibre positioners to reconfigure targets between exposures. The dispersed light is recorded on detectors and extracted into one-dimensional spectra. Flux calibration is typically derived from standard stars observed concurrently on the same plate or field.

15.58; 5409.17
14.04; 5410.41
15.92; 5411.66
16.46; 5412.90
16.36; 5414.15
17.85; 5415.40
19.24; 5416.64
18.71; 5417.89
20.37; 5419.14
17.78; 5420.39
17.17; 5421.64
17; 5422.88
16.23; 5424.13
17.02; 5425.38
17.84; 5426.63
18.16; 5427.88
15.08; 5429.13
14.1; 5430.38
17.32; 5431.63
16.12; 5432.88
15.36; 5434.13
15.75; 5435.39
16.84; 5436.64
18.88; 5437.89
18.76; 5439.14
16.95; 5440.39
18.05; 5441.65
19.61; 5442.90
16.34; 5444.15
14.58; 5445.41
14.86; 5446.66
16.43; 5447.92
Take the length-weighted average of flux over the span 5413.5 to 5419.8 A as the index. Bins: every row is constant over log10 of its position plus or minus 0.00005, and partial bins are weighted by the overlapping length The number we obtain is 18.5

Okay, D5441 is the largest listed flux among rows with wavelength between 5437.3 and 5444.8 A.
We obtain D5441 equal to 19.61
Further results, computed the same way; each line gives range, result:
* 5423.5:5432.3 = 18.16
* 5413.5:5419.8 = 20.37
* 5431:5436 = 17.32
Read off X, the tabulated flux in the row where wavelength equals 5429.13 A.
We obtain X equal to 15.08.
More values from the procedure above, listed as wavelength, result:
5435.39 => 15.75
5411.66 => 15.92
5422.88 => 17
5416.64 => 19.24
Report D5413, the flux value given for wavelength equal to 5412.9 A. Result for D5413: 16.46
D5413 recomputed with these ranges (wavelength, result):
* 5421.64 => 17.17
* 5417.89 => 18.71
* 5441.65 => 18.05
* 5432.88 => 16.12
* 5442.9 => 19.61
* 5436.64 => 16.84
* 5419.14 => 20.37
